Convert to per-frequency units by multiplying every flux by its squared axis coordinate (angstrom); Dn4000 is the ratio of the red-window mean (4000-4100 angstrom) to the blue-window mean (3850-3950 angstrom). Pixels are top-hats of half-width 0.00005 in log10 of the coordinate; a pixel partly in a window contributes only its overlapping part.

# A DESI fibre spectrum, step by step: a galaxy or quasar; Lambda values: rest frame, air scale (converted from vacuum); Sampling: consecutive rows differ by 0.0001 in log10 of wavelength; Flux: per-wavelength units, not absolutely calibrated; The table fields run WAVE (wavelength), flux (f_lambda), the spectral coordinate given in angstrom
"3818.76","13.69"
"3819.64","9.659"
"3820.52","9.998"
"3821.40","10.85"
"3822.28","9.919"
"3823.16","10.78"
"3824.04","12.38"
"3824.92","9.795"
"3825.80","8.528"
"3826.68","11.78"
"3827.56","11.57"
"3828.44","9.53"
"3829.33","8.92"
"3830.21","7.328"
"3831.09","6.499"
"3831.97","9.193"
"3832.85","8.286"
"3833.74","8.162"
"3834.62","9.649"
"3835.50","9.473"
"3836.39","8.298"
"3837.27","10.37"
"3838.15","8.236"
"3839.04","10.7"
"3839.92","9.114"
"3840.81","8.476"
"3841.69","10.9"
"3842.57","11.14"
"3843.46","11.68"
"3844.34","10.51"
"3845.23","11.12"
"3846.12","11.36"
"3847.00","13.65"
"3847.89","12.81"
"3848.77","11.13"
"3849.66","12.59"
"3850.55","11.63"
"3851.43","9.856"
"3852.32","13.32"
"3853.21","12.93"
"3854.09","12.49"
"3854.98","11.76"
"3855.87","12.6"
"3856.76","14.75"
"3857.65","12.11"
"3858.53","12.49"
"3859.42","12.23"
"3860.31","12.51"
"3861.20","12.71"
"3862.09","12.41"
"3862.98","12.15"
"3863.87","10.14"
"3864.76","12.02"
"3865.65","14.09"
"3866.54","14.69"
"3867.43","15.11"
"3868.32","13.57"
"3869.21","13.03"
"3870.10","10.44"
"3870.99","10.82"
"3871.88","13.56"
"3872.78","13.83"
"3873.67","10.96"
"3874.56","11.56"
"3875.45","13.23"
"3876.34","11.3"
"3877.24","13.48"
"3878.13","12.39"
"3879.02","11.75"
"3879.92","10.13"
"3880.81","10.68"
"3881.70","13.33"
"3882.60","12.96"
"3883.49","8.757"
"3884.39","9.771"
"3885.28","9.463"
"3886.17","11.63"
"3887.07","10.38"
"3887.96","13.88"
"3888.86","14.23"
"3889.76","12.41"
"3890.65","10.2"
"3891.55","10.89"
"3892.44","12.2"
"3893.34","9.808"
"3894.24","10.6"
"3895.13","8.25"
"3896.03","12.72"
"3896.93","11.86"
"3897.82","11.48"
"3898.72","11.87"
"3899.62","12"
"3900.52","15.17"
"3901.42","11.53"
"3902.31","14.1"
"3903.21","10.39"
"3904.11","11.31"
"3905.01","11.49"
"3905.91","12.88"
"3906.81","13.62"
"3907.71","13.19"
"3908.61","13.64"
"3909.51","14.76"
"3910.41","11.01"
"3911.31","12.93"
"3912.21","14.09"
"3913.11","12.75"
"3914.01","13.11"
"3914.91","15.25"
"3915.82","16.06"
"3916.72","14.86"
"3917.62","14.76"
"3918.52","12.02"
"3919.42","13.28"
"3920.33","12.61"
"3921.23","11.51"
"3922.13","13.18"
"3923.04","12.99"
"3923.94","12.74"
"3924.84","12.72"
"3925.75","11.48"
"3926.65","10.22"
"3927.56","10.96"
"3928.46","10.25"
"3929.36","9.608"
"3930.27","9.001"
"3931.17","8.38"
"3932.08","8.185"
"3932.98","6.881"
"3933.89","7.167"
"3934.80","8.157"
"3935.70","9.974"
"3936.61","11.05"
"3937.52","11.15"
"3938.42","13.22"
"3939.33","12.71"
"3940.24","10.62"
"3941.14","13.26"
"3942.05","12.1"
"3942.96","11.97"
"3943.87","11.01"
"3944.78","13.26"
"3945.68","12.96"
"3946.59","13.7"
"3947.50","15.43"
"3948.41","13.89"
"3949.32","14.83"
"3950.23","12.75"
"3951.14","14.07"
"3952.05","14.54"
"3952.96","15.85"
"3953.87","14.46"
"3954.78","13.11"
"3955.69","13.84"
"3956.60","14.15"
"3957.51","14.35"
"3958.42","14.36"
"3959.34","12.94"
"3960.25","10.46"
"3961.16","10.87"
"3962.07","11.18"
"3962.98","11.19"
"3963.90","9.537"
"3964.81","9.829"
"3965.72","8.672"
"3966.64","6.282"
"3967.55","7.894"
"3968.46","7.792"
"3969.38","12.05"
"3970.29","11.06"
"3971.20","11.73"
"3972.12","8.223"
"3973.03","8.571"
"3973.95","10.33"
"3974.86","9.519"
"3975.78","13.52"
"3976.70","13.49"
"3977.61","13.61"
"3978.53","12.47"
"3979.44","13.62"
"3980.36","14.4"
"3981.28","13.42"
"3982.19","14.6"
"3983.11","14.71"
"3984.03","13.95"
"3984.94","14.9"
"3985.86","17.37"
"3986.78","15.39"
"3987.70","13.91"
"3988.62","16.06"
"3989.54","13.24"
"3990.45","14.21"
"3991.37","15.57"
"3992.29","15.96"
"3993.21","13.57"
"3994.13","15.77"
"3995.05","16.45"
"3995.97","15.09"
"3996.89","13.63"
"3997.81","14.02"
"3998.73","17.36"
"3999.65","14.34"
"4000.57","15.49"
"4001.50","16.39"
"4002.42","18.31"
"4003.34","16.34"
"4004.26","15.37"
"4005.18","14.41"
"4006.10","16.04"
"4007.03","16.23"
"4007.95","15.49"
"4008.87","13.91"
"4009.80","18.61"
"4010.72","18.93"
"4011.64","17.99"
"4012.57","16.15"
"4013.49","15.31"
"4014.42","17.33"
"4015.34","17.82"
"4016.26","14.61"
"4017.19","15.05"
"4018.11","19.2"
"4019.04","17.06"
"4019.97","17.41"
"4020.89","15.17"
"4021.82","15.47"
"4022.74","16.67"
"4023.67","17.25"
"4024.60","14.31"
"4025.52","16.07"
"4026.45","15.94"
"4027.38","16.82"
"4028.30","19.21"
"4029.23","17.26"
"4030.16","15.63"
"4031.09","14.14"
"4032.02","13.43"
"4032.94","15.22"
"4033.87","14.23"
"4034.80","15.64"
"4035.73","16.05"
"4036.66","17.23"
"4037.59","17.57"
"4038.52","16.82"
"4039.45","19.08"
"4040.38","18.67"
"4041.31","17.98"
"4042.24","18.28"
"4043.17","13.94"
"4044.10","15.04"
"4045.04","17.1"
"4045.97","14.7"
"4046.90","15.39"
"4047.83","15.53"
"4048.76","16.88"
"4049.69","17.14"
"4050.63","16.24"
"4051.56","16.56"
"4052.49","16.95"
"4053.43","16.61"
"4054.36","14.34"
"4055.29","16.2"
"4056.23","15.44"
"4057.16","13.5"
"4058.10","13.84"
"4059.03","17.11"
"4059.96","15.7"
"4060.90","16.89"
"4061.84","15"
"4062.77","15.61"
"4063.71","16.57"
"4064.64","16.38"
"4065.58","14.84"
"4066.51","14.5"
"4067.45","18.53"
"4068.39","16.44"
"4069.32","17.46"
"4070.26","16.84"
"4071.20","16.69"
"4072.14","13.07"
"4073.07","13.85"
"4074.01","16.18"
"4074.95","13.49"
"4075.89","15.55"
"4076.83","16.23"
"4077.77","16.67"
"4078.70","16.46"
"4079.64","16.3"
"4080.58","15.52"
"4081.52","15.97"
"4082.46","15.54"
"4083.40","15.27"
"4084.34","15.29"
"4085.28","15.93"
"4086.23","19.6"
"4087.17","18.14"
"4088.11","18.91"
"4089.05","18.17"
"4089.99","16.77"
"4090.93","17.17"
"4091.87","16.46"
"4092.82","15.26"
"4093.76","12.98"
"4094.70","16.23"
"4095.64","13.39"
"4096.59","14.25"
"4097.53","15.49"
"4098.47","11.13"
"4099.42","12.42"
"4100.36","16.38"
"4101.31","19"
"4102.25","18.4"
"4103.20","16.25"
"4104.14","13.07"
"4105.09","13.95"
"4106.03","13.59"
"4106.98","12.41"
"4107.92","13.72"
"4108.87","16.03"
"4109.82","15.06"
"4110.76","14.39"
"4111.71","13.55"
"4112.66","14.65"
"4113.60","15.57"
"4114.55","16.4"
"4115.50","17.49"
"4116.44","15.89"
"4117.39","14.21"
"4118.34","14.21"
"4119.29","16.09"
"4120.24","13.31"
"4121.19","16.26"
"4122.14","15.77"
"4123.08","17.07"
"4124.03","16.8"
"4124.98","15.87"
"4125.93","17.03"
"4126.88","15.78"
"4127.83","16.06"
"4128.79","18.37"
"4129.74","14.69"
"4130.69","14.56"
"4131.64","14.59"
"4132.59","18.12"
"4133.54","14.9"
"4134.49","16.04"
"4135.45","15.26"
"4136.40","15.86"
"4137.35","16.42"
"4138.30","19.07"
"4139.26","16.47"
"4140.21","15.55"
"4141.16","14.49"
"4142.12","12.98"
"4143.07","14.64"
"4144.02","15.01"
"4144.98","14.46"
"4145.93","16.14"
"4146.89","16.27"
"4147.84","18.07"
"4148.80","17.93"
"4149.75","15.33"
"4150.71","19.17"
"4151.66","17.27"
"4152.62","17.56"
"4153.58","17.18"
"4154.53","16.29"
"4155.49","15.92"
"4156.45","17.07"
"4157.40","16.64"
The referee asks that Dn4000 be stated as 1.43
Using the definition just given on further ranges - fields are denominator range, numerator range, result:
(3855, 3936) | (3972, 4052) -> 1.38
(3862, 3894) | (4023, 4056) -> 1.48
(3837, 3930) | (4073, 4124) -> 1.43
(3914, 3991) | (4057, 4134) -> 1.37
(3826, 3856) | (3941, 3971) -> 1.24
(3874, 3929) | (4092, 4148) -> 1.41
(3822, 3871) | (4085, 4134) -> 1.60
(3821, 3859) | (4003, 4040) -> 1.68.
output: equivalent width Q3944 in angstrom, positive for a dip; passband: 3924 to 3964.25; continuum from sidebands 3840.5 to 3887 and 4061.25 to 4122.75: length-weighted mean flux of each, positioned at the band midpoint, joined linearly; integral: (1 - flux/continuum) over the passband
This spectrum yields 4.2 angstrom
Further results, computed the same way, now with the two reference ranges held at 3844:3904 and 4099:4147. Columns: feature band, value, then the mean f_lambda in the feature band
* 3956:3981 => 3.98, 11.2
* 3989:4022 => -4.92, 15.9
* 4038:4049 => -1.70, 16.6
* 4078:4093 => -1.73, 16.7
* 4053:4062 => -0.55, 15.5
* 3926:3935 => 2.70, 8.96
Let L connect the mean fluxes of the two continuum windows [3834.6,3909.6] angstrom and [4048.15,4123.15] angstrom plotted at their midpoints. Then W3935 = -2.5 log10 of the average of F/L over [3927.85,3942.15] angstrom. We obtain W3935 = 0.273 mag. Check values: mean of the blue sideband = 11.8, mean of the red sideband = 15.6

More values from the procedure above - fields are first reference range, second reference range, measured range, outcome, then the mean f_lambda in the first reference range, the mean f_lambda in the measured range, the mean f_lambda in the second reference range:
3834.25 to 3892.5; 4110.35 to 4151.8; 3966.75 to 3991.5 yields 0.07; 11.7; 12.7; 15.9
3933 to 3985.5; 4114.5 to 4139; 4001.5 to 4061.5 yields -0.18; 12.1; 16.3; 16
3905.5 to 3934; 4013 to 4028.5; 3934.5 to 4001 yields 0.11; 12.1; 12.9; 16.5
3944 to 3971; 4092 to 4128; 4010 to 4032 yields -0.22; 12.2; 16.5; 15.1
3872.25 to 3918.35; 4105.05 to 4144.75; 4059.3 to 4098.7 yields -0.08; 12.3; 15.9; 15.4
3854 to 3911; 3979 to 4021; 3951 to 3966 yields 0.15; 12.1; 12.6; 15.7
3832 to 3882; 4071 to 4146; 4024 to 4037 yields -0.10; 11.7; 15.8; 15.6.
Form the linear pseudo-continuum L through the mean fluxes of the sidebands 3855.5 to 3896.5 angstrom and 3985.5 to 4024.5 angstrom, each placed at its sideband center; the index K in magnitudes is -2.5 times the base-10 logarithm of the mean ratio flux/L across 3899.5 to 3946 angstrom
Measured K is 0.120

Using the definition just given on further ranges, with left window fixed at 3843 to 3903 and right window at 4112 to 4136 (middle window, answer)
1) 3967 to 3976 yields 0.33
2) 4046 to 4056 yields -0.10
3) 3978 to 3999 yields -0.07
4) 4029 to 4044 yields -0.13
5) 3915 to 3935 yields 0.13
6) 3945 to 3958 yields -0.07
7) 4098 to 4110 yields 0.06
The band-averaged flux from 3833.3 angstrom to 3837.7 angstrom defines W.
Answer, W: 9.19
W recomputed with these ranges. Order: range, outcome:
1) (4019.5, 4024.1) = 16.4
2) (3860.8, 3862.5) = 12.6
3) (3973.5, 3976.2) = 11.1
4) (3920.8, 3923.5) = 12.6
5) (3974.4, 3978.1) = 12.5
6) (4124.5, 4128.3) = 16.2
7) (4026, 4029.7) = 17.3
